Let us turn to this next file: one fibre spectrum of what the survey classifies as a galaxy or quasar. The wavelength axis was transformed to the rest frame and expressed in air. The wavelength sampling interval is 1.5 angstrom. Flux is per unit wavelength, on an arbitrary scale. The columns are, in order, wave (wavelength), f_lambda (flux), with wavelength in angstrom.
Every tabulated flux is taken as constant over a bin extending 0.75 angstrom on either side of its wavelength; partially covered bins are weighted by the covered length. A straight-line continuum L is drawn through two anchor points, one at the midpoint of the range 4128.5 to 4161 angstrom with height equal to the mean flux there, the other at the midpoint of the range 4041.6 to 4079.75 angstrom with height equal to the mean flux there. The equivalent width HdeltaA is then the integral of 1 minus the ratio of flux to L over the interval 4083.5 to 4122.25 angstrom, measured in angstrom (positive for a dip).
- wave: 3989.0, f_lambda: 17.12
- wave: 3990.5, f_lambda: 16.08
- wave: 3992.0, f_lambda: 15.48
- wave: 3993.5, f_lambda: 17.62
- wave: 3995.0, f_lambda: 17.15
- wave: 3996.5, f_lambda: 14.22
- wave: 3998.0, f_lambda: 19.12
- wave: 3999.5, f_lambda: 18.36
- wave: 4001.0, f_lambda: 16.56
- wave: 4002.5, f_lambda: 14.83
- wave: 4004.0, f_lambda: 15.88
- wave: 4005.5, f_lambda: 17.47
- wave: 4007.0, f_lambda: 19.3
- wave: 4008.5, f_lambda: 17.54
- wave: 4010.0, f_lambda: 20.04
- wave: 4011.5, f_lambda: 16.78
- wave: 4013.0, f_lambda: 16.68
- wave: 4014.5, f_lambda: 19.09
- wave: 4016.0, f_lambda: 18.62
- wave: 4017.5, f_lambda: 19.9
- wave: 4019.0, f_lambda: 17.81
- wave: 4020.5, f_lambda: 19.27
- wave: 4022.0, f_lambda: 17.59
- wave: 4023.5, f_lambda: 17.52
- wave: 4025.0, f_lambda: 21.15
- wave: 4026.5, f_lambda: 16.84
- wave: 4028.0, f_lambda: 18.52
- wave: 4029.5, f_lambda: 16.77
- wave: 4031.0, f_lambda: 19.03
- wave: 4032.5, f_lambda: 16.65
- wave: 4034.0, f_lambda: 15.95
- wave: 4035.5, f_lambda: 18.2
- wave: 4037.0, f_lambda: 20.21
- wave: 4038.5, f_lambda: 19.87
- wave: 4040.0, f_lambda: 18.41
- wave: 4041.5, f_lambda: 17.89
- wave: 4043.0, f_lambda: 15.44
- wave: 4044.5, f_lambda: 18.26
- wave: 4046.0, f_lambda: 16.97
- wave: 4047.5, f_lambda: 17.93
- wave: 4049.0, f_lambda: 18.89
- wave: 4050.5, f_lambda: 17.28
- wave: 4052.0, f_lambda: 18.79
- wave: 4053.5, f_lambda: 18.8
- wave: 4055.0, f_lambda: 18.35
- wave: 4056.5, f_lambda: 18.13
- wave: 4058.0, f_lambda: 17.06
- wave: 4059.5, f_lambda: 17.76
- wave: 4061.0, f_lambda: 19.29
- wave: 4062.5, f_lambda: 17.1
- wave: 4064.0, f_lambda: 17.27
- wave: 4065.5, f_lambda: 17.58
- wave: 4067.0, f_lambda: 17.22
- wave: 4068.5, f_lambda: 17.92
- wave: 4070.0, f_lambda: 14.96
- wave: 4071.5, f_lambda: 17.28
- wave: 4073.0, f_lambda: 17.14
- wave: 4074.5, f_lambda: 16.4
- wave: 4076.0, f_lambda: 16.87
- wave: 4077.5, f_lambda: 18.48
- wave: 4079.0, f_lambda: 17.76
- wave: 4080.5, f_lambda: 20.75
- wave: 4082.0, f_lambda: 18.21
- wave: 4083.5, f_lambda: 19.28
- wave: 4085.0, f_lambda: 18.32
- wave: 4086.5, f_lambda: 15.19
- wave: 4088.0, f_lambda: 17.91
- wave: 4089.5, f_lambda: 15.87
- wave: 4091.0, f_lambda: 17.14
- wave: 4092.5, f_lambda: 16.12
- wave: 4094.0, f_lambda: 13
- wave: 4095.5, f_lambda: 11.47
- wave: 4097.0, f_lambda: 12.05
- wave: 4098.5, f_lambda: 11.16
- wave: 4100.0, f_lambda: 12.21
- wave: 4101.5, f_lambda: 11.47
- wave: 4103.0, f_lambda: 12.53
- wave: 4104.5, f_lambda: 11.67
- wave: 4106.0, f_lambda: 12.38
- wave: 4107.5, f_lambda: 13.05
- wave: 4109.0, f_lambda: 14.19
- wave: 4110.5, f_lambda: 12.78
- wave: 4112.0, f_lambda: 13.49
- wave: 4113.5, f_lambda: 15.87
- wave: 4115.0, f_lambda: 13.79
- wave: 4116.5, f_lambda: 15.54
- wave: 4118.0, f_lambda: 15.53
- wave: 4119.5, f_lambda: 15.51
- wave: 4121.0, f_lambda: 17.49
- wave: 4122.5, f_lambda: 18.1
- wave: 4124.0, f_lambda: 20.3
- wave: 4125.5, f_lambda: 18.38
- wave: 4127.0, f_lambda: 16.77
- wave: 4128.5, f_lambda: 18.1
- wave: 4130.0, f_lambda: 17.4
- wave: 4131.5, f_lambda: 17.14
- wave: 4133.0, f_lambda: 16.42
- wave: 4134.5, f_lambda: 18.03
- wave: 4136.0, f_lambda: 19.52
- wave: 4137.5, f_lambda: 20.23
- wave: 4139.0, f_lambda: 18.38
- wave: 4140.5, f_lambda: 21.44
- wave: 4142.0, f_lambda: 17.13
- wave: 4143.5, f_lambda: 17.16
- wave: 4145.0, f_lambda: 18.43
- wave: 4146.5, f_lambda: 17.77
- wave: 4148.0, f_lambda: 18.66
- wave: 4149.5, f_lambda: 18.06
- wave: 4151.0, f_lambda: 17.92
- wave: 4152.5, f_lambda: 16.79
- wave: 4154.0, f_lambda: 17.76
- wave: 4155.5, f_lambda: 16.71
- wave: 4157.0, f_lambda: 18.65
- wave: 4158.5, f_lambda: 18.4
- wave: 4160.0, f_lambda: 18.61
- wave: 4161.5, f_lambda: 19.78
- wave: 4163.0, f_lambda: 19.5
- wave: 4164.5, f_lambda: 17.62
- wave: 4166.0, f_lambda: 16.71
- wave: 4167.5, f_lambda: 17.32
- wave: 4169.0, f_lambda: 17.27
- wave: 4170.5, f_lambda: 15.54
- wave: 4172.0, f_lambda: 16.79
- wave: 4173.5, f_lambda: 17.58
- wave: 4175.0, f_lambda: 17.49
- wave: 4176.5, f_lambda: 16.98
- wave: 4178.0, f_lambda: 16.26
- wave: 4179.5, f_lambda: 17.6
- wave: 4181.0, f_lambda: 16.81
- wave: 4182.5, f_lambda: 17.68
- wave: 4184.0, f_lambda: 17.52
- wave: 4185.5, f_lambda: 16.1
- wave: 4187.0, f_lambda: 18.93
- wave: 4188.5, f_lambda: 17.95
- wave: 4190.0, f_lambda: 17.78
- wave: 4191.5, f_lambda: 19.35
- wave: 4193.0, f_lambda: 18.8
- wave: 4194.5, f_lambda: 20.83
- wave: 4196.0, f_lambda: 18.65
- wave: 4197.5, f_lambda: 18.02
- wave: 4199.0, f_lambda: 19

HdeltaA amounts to 7.5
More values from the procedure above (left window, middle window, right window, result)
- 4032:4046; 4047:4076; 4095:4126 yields -1.57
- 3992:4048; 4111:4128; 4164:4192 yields 1.05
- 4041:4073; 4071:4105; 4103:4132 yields 2.07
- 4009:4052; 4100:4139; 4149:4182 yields 4.25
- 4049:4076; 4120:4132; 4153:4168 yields -0.01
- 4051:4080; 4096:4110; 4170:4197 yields 4.25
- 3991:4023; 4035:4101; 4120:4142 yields 3.19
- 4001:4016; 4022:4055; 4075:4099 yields -1.97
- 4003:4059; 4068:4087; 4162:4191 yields 0.25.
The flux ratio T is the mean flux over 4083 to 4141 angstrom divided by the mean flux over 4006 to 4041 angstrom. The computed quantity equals 0.9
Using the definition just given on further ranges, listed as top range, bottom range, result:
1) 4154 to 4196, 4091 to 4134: 1.20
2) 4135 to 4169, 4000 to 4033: 1.02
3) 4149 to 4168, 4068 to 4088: 1.02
